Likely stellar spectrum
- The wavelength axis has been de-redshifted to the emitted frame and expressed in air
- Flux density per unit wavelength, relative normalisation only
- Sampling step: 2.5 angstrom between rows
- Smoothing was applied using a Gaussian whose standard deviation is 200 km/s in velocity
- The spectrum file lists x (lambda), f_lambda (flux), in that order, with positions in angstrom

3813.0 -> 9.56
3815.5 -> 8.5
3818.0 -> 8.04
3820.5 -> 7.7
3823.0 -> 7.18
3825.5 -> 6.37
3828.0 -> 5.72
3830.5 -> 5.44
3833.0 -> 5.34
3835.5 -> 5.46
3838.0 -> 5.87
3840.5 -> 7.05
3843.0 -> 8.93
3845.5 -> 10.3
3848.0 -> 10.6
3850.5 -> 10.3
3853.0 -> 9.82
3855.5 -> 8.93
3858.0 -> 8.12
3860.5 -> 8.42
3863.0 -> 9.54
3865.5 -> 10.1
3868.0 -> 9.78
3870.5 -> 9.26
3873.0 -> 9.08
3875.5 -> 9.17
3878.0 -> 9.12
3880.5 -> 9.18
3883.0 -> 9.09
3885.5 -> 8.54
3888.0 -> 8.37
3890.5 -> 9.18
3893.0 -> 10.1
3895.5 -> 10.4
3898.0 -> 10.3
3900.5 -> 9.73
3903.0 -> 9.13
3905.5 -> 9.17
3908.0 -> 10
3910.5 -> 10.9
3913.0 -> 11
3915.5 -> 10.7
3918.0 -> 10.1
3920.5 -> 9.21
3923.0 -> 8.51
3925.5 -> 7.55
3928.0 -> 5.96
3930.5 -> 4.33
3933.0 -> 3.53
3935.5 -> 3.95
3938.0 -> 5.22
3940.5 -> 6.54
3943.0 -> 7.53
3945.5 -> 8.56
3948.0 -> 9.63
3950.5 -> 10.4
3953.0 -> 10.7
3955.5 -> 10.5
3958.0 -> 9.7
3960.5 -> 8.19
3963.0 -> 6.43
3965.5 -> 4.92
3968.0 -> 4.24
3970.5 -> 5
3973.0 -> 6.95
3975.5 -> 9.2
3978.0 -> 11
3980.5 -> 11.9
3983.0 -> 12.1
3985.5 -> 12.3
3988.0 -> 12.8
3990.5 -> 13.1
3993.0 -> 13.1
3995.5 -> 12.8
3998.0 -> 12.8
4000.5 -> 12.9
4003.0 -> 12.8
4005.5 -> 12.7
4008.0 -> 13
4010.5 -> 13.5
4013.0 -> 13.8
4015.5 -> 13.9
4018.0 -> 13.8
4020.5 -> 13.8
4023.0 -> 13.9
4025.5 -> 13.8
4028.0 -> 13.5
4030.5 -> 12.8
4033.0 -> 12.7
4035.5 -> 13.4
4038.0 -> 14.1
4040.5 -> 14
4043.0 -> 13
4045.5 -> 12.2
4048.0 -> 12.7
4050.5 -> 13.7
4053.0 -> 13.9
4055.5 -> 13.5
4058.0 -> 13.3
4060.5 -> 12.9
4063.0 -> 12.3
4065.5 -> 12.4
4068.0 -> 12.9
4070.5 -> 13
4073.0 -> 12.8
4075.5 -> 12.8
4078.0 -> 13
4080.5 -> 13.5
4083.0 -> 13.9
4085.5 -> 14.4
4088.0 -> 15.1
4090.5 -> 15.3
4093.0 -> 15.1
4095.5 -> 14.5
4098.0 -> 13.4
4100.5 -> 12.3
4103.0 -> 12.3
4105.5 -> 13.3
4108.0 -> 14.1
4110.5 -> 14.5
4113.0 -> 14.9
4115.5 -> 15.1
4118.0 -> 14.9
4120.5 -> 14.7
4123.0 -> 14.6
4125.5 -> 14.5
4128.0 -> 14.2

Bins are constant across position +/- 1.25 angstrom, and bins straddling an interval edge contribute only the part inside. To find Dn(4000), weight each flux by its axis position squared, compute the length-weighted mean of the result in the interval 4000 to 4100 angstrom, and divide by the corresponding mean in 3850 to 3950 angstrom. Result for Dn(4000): 1.7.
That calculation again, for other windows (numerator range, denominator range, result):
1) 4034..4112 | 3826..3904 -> 1.72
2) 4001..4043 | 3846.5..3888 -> 1.57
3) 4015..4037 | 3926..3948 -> 2.36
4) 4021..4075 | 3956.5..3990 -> 1.53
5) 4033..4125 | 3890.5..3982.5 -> 1.75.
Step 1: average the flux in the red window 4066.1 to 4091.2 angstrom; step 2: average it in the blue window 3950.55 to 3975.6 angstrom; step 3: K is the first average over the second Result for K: 1.78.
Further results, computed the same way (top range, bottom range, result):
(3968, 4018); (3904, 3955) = 1.43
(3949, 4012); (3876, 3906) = 1.13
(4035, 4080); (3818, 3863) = 1.68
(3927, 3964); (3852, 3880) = 0.81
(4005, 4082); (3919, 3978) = 1.81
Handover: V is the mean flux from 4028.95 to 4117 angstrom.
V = 13.5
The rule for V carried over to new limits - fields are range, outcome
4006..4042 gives 13.5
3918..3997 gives 8.61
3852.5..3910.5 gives 9.35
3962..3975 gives 5.7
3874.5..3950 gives 8.51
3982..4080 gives 13.1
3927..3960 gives 7.46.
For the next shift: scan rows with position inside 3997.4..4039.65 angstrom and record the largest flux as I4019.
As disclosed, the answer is 14.1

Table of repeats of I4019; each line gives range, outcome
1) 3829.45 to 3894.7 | 10.6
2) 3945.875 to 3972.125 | 10.7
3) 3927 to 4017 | 13.9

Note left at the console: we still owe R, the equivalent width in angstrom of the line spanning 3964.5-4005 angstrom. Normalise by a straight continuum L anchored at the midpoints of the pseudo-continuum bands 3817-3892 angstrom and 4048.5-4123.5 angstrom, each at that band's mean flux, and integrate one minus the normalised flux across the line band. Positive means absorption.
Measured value 3.1 angstrom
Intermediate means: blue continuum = 8.34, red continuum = 13.7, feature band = 10.6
